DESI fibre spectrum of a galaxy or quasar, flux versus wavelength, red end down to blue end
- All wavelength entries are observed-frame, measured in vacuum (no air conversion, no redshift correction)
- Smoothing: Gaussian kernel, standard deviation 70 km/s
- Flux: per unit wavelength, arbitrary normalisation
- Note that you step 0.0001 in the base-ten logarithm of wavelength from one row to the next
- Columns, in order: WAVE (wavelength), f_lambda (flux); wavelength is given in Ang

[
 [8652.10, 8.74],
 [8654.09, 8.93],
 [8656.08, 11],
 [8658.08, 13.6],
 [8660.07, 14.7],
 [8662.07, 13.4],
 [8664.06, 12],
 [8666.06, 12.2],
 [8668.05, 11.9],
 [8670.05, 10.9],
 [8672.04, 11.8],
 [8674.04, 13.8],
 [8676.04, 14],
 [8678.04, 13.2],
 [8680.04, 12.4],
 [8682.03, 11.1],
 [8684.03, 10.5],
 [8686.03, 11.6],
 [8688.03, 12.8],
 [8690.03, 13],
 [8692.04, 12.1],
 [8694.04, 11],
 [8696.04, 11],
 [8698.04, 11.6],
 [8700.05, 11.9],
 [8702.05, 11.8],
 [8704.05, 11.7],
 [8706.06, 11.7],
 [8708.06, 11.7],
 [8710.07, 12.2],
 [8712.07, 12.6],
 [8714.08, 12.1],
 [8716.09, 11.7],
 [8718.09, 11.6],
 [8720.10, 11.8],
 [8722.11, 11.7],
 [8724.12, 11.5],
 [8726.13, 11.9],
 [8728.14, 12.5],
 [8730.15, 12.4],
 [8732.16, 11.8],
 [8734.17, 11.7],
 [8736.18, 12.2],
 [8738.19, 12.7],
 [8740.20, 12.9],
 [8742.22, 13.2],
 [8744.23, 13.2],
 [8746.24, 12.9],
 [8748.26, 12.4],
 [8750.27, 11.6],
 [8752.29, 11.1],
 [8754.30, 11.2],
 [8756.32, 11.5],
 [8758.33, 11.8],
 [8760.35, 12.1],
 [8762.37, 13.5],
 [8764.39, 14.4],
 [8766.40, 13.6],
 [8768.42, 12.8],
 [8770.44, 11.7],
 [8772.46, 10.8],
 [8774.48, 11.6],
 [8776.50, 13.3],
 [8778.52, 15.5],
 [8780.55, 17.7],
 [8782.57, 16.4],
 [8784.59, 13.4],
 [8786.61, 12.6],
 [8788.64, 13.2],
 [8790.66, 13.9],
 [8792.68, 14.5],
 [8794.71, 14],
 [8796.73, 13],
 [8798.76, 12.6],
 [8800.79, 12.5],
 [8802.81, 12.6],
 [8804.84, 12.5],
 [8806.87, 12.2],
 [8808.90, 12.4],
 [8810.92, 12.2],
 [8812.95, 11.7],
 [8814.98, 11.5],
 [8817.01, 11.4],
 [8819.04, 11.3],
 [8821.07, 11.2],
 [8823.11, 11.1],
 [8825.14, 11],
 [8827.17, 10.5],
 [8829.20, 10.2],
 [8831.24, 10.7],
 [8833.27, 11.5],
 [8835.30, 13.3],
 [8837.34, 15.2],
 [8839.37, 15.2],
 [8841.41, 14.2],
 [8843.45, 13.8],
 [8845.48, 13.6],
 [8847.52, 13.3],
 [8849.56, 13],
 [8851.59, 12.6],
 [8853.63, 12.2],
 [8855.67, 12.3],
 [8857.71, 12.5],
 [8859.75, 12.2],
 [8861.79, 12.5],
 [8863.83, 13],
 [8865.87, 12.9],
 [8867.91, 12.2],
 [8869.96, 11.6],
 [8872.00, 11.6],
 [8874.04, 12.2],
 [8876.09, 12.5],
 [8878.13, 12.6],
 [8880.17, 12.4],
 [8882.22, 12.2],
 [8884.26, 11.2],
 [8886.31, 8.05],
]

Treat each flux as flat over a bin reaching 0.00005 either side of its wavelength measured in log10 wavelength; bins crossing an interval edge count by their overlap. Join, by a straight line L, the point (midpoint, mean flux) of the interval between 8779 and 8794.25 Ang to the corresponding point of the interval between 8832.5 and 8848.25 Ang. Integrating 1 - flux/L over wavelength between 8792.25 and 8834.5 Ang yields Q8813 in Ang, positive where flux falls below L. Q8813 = 6.8 Ang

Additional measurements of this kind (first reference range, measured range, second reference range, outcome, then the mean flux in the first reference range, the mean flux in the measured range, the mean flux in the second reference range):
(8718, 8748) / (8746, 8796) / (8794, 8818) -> -3.14 Ang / 12.3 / 13.1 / 12.4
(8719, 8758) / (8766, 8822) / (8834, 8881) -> -2.04 Ang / 12.1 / 12.9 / 12.9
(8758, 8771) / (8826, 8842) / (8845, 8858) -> 0.32 Ang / 12.9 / 12.5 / 12.8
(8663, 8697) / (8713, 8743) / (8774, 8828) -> 0.66 Ang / 12.1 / 12.1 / 12.8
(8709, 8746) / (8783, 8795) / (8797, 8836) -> -1.86 Ang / 12.2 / 13.7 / 11.7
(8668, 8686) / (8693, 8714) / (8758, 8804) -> 1.24 Ang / 12.2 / 11.7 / 13.4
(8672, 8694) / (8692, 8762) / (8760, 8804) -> 4.71 Ang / 12.4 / 12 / 13.5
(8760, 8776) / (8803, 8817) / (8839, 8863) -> 0.84 Ang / 12.6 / 12.1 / 13.1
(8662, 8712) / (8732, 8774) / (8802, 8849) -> -0.62 Ang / 12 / 12.3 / 12.3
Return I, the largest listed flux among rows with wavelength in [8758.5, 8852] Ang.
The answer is 17.7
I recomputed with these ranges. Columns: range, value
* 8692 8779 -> 15.5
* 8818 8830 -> 11.3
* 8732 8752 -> 13.2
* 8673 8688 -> 14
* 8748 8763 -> 13.5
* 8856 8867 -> 13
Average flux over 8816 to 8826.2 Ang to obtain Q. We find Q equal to 11.2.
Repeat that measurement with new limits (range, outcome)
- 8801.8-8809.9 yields 12.4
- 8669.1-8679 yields 12.7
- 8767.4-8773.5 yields 11.8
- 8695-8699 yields 11.3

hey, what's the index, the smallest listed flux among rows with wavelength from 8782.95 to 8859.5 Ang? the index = 10.2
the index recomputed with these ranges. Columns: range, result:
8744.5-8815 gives 10.8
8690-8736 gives 11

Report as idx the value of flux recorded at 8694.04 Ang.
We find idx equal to 11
